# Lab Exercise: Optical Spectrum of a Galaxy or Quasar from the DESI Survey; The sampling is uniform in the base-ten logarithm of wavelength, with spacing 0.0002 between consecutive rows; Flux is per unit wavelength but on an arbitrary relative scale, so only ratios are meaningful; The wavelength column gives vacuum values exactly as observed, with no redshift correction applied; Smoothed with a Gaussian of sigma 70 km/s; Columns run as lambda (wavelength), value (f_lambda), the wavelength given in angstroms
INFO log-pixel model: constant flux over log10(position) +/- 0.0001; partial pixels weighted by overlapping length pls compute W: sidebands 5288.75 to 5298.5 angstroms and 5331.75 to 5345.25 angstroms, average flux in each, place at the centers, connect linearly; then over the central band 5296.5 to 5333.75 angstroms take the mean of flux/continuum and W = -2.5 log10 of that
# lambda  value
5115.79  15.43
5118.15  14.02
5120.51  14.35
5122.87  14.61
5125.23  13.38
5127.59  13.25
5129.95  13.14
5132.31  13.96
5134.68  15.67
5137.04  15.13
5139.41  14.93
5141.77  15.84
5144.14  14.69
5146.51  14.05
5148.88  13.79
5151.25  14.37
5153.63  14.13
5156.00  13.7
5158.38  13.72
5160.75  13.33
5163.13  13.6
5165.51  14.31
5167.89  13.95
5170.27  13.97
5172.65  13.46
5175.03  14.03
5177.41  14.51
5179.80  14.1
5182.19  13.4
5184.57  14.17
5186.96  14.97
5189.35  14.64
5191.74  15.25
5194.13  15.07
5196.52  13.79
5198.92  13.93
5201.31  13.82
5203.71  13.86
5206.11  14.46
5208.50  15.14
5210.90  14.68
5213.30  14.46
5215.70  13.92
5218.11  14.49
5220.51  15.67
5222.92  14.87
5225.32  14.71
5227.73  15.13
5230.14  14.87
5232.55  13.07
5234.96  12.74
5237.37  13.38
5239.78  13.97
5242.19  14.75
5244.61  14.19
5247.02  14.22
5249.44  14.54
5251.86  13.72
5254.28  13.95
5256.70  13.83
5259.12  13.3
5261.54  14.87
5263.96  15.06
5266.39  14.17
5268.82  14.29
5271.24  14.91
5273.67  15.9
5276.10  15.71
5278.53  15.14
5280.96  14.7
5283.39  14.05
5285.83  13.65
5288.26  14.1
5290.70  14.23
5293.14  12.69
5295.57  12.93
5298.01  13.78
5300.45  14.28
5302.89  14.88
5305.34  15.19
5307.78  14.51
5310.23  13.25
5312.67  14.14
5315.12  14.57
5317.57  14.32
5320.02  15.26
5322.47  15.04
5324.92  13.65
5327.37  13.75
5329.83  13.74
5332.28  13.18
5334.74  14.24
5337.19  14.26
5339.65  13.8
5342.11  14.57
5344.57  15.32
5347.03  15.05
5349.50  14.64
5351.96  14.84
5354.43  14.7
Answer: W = -0.03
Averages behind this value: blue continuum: 13.4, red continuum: 14.2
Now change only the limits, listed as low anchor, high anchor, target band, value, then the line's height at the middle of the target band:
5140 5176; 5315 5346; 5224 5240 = 0.01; 14.2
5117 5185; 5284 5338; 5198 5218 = -0.01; 14.1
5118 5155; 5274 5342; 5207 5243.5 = -0.01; 14.3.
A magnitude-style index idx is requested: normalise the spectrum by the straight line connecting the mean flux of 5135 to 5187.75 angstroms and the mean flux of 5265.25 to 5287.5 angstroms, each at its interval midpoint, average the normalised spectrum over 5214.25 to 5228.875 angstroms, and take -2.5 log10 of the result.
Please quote -0.02 mag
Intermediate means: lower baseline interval 14.2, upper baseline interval 14.7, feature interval 14.8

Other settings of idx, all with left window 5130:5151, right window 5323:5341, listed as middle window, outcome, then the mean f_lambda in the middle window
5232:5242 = 0.06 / 13.5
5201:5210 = 0.00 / 14.4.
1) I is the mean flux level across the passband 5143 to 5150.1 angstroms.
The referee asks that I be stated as 14.2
